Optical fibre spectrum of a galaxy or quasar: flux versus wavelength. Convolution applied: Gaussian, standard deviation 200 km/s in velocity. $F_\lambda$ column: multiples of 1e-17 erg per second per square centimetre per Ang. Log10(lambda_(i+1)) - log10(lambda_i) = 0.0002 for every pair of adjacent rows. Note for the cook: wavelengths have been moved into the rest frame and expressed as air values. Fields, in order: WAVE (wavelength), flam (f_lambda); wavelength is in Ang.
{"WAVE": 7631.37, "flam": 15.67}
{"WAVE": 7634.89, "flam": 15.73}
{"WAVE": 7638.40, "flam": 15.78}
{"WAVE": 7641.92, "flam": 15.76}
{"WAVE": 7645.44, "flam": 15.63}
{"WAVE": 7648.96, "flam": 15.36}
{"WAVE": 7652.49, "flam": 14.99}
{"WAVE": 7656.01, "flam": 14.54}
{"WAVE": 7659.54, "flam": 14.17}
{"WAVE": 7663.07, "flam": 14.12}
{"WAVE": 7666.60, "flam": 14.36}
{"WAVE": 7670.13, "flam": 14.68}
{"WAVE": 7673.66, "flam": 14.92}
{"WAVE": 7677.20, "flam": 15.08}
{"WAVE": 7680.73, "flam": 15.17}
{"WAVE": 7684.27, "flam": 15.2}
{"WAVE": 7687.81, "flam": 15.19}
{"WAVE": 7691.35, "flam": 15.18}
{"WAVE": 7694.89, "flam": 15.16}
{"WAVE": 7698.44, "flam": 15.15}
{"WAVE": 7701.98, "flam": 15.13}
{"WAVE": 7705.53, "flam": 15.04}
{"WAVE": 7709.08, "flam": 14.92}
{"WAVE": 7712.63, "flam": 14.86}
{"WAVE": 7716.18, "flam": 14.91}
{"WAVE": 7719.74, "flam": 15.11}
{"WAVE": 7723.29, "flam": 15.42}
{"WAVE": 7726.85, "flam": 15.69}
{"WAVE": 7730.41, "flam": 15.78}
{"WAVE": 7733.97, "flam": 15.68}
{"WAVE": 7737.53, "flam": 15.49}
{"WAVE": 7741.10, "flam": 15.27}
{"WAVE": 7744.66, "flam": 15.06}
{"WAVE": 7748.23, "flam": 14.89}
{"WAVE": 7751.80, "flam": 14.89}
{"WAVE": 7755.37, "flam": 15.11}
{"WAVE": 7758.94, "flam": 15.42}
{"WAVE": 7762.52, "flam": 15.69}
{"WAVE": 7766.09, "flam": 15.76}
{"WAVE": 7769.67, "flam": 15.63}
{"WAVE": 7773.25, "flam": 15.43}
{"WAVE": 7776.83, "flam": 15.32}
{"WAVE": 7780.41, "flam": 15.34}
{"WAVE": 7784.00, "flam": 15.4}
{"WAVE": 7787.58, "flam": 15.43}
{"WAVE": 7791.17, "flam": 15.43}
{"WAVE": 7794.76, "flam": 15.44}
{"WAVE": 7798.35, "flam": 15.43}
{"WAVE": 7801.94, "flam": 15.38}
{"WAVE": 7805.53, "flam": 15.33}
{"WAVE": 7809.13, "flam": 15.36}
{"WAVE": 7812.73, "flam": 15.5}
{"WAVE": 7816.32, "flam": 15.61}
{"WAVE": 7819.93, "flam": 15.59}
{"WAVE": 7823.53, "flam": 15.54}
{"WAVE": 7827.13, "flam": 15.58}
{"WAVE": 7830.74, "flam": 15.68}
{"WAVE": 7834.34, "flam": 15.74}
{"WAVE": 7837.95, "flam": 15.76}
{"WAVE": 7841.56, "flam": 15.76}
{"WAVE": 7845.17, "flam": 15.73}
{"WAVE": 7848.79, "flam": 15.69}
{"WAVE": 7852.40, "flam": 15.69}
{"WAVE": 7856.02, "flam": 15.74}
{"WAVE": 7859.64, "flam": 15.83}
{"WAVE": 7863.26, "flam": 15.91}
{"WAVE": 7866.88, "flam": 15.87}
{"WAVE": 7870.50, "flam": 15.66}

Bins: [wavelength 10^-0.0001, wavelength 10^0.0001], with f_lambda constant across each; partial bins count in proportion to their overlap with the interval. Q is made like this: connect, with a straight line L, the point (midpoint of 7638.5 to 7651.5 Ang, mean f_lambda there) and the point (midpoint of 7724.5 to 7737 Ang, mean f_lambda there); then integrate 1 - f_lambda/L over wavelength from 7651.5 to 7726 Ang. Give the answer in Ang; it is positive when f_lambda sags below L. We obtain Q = 3.3 Ang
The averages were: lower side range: 15.6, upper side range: 15.7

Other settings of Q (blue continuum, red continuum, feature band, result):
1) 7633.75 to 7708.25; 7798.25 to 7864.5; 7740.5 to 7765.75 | 0.2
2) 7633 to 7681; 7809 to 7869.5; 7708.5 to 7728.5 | 0.1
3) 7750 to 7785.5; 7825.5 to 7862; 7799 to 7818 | 0.2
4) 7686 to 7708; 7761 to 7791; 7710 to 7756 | 0.2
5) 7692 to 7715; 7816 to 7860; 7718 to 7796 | -0.5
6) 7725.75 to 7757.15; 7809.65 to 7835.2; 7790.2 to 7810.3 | 0.2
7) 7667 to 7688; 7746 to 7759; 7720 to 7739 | -0.7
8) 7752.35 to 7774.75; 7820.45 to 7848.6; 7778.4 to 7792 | 0.1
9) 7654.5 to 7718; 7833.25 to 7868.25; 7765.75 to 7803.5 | -0.1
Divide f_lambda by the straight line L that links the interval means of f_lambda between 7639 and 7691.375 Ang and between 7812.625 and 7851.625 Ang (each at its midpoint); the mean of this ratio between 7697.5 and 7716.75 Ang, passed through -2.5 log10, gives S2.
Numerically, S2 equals 0.010 mag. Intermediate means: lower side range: 15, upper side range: 15.7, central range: 15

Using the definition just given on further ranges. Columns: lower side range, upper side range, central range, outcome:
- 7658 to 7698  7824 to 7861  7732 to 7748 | -0.01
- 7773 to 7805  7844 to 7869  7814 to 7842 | 0.00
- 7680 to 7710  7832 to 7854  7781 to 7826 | 0.01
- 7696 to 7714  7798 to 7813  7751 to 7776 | -0.01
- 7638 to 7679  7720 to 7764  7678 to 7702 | -0.01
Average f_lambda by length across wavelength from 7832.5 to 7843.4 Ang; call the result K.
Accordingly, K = 15.8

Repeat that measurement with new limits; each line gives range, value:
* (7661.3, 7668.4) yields 14.2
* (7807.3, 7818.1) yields 15.5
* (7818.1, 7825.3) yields 15.5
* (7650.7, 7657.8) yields 14.8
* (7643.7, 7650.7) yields 15.5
